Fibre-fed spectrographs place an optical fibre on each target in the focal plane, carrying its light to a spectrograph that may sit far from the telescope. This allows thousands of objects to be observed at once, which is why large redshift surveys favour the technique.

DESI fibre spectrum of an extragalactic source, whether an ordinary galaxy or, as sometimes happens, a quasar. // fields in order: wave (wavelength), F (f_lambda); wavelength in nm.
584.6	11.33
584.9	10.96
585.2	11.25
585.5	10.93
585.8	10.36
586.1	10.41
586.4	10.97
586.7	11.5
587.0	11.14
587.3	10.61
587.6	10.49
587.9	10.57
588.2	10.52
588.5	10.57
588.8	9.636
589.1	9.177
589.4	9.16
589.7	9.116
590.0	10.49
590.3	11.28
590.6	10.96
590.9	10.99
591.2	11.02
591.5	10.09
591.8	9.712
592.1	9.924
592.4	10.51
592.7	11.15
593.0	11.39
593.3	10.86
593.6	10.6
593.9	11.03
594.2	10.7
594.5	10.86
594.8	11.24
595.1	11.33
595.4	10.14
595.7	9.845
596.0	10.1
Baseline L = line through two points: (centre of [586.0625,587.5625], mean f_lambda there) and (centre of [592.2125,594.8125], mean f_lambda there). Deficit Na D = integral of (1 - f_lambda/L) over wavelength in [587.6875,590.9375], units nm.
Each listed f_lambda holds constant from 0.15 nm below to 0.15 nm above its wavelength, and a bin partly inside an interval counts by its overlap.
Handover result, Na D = 0.213 nm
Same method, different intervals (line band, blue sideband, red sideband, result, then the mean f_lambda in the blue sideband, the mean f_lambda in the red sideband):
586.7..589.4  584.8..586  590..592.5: 0.10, 10.9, 10.6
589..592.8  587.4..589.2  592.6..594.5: 0.11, 10.2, 10.9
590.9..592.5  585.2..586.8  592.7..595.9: 0.08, 10.9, 10.8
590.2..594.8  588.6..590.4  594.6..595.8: -0.22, 9.79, 10.7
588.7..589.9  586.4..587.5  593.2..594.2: 0.18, 11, 10.8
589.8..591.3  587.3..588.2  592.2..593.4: -0.02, 10.5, 10.9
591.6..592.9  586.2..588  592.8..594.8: 0.07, 10.9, 10.9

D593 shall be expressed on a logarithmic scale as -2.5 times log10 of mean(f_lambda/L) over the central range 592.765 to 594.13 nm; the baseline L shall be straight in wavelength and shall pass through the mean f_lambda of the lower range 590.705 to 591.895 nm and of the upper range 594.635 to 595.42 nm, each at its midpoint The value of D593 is -0.02 mag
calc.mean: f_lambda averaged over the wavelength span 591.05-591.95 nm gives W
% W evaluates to 10.3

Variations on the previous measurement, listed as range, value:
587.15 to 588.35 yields 10.5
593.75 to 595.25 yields 11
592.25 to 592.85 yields 10.8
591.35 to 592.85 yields 10.3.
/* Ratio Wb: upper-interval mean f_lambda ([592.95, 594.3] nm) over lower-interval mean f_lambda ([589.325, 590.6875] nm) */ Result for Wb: 1.1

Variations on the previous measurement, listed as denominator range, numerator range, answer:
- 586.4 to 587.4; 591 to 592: 0.93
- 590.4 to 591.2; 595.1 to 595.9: 0.93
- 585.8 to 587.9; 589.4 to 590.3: 0.92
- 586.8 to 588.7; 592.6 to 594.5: 1.03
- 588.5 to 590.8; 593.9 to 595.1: 1.10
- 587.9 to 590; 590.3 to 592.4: 1.07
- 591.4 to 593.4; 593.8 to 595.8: 1.02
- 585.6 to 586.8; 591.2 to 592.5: 0.94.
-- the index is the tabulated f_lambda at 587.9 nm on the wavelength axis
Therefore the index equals 10.57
